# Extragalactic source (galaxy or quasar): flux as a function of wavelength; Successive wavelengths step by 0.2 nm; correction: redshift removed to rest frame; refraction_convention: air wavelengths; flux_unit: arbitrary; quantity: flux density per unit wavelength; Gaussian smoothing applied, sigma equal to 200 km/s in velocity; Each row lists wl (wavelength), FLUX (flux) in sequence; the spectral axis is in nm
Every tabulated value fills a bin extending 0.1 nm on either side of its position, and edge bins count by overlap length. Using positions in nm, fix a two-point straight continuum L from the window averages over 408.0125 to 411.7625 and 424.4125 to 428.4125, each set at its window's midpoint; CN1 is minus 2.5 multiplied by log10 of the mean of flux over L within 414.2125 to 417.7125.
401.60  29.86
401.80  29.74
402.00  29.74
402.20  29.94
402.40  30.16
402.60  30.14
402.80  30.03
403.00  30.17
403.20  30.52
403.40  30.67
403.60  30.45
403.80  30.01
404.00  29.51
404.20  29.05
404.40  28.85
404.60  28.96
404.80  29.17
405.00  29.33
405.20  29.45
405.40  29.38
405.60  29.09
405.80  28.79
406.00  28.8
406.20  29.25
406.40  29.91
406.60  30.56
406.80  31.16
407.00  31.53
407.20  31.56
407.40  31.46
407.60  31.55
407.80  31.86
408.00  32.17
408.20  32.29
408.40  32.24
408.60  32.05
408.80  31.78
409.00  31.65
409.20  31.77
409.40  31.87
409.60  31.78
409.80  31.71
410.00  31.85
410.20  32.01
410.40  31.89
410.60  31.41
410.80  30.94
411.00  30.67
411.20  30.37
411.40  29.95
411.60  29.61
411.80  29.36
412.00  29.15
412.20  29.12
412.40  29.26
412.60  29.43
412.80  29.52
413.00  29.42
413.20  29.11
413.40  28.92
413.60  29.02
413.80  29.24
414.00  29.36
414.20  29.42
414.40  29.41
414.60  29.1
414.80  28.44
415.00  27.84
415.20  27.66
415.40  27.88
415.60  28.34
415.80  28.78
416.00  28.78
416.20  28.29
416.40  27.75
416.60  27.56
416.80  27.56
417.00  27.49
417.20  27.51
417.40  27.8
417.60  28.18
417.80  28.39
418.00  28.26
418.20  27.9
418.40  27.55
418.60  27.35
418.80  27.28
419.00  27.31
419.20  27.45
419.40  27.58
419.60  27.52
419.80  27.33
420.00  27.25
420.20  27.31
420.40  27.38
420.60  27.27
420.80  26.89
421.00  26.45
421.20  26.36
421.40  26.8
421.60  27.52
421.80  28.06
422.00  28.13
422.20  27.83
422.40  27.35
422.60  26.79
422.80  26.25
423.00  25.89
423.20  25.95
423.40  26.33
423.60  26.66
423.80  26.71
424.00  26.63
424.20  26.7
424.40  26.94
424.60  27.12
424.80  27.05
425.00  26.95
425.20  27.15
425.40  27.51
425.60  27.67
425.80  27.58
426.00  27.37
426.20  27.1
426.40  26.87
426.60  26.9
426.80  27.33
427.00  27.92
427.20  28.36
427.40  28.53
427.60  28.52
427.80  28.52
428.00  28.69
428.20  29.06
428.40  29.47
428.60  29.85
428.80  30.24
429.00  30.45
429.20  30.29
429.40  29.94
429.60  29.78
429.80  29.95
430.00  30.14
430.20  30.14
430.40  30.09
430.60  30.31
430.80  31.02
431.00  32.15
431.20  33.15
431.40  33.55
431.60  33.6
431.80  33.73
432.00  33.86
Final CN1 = 0.07 mag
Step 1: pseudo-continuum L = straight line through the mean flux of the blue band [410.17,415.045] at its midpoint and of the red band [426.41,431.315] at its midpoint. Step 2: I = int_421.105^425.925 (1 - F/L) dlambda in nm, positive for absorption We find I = 0.42 nm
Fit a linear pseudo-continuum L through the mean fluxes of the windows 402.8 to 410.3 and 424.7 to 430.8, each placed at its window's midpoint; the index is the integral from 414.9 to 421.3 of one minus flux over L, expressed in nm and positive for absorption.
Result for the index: 0.42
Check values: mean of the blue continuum 30.6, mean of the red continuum 28.7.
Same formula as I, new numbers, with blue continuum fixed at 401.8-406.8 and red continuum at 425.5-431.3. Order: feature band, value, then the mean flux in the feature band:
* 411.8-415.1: 0.044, 29.1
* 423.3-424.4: 0.100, 26.6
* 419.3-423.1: 0.286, 27.2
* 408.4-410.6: -0.167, 31.8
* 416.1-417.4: 0.077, 27.7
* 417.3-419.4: 0.120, 27.7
